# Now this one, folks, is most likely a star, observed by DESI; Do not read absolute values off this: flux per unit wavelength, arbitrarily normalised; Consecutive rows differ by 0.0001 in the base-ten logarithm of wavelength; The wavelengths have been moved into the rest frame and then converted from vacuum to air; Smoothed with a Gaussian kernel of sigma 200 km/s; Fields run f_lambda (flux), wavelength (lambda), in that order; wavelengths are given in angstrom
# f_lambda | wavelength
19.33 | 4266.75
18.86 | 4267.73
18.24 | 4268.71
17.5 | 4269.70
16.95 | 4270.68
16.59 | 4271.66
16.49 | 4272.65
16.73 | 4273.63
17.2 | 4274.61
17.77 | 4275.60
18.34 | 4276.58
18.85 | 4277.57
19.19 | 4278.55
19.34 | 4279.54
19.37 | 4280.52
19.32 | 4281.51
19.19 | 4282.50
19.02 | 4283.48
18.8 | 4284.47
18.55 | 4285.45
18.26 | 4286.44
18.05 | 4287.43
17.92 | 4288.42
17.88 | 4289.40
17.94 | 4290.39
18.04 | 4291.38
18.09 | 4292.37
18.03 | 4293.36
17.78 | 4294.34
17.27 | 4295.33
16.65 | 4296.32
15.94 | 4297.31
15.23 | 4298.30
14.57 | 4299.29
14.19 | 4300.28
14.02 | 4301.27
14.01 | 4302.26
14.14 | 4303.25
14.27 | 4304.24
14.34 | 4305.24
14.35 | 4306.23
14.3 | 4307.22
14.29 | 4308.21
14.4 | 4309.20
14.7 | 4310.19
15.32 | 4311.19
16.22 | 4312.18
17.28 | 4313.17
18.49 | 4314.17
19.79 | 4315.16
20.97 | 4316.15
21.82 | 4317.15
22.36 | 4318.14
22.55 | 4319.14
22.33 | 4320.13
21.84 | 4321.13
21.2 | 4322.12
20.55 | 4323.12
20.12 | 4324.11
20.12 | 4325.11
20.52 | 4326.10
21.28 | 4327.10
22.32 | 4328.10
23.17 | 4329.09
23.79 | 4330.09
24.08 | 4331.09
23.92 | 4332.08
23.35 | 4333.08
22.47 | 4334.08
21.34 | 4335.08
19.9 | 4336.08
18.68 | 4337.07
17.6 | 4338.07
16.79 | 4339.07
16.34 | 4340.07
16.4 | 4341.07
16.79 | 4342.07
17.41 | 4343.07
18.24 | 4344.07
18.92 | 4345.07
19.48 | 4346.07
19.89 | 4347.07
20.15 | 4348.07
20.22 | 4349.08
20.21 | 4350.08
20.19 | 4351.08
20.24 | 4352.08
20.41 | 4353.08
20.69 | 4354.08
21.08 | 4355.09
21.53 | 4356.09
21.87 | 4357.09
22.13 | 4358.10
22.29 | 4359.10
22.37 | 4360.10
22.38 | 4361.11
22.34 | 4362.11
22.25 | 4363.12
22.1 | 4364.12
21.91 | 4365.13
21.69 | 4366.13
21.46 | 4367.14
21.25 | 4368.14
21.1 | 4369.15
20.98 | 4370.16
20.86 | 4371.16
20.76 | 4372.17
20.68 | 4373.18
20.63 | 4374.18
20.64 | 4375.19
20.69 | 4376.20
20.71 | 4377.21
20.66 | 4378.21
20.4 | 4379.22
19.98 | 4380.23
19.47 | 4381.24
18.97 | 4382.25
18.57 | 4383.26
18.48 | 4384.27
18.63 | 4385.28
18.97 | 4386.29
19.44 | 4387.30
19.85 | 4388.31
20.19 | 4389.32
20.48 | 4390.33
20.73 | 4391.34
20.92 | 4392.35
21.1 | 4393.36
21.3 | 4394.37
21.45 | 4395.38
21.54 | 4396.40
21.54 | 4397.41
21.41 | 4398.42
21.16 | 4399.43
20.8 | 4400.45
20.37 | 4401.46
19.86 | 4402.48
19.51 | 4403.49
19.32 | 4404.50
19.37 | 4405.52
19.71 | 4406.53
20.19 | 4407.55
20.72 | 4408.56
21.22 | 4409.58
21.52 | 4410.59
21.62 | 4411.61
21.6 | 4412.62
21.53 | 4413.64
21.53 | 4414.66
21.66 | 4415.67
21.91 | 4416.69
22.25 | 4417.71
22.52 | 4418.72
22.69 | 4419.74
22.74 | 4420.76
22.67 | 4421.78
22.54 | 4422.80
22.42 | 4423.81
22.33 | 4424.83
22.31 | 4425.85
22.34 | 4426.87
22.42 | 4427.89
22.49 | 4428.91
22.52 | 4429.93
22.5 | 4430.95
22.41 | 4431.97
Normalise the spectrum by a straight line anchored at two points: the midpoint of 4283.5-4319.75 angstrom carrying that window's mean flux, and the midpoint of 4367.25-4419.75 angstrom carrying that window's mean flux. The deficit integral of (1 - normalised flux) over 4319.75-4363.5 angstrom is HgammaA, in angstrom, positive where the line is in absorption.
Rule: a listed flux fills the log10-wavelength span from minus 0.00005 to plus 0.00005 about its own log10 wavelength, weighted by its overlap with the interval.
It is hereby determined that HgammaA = -4.9 angstrom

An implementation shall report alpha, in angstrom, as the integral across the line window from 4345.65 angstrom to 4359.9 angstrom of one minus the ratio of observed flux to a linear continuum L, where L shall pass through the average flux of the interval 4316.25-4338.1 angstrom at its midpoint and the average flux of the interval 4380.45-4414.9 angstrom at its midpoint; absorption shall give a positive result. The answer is 0.3 angstrom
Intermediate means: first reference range 21.7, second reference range 20.4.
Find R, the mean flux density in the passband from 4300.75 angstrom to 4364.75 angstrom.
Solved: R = 19.5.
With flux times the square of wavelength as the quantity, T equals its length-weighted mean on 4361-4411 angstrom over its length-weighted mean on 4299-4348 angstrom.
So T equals 1.13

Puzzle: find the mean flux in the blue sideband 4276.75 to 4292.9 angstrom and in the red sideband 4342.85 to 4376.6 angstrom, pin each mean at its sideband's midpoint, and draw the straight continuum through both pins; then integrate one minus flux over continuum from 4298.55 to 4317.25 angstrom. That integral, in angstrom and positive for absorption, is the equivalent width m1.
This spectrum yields 3.47 angstrom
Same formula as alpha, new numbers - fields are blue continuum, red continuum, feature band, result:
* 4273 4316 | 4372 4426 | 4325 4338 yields -2.5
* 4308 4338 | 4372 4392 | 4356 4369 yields -1.2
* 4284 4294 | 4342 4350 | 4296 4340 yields 0.1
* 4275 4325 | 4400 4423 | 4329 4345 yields -0.9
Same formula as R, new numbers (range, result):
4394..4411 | 20.6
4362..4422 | 20.8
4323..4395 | 20.5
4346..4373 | 21.2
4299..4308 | 14.2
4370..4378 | 20.8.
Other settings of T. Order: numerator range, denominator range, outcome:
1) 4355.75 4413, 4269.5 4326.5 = 1.22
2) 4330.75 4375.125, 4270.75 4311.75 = 1.26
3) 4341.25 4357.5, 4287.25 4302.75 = 1.22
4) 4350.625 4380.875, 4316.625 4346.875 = 1.05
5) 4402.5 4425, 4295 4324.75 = 1.30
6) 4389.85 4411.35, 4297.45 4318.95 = 1.33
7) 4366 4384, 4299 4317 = 1.35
